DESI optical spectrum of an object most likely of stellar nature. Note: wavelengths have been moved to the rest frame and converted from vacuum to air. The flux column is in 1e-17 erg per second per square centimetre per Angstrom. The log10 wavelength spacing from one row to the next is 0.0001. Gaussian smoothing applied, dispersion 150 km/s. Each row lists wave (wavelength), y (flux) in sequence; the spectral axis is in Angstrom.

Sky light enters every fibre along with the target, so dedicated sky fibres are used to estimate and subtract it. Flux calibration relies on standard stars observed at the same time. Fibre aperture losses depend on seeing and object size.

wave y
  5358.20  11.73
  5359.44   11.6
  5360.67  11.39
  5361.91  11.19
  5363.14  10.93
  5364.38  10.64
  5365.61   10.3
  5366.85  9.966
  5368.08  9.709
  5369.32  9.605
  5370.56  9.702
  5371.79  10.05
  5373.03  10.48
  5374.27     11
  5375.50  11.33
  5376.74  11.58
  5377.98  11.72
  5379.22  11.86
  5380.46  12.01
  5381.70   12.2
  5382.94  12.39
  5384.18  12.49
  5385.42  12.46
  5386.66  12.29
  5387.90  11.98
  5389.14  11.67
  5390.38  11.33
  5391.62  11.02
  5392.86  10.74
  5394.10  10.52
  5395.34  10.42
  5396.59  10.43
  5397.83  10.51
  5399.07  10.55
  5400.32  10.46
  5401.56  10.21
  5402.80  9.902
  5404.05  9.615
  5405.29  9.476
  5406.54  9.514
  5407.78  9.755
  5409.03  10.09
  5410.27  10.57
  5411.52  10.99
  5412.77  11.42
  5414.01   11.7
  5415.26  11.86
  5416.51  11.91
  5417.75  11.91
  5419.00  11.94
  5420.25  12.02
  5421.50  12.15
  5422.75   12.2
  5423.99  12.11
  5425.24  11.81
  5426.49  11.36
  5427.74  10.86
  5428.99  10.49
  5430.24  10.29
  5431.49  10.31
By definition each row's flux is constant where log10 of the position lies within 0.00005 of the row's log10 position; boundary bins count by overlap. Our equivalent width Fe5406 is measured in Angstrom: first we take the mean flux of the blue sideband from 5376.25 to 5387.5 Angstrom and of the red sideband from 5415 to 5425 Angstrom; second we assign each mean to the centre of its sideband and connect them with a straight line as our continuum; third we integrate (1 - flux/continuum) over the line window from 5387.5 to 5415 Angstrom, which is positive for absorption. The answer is 3.35 Angstrom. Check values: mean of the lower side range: 12.1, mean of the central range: 10.6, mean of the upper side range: 12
